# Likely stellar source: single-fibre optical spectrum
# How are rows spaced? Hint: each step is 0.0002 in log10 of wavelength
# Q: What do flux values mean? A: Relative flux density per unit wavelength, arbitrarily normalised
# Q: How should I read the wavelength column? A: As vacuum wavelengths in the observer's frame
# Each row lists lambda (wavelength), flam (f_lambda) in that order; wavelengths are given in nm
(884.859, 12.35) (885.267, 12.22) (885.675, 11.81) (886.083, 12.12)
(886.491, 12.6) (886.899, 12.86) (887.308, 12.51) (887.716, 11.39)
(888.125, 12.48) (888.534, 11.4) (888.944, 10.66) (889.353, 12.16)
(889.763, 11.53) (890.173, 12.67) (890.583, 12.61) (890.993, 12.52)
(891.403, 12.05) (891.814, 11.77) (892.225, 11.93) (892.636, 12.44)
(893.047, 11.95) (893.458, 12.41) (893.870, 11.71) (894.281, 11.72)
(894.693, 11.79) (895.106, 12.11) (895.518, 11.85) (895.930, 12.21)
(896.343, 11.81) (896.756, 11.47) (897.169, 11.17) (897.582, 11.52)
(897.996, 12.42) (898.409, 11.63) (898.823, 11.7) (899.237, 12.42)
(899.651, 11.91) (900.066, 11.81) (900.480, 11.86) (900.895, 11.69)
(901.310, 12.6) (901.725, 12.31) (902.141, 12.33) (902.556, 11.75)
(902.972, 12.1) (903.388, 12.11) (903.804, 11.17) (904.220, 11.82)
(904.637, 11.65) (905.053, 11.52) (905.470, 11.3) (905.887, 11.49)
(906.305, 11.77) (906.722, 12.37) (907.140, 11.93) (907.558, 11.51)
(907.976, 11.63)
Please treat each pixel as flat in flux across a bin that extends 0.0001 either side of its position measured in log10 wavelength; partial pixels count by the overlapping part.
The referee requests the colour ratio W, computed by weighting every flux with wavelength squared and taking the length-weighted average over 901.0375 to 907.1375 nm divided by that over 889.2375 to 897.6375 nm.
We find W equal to 1.0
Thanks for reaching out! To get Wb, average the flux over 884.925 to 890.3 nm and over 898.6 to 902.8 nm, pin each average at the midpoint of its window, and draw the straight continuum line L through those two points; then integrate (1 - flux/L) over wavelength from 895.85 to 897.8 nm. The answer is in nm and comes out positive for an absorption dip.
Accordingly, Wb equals 0.070 nm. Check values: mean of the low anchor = 12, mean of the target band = 11.6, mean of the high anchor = 12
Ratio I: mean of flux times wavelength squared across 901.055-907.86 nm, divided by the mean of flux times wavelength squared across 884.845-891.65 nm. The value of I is 1.0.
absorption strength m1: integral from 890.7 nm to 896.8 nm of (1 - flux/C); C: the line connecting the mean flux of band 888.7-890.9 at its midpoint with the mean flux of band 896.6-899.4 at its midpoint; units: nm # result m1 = -0.08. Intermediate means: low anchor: 11.9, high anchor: 11.8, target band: 12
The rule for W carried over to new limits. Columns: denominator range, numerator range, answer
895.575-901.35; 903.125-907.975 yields 1.00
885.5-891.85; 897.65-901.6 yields 1.02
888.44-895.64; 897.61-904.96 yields 1.02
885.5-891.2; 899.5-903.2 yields 1.02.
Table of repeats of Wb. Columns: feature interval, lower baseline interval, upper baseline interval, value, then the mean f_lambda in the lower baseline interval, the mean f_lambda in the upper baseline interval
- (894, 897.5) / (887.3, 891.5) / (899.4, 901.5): 0.06 nm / 12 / 12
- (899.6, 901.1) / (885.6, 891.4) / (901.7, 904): 0.02 nm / 12.1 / 11.9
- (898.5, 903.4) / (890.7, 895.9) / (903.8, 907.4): -0.09 nm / 12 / 11.7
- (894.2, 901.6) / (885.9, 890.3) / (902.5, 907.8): -0.02 nm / 12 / 11.7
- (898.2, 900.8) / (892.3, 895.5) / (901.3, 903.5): 0.05 nm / 12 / 12.2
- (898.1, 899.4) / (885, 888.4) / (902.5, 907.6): 0.00 nm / 12.2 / 11.7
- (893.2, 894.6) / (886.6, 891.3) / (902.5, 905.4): 0.00 nm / 12.1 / 11.7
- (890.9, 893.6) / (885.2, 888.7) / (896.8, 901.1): -0.03 nm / 12.2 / 11.8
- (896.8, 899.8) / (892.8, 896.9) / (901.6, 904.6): 0.03 nm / 11.9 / 11.9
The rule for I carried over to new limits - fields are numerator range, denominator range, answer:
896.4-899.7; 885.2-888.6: 0.99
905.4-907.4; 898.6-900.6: 1.00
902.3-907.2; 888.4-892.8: 1.01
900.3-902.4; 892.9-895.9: 1.03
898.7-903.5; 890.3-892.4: 1.01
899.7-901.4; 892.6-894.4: 1.01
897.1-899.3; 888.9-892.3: 1.00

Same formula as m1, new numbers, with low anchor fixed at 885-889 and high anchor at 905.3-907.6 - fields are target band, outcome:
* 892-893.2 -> -0.014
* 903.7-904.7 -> 0.018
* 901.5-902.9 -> -0.038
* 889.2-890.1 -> 0.005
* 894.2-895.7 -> 0.006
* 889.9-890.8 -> -0.041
